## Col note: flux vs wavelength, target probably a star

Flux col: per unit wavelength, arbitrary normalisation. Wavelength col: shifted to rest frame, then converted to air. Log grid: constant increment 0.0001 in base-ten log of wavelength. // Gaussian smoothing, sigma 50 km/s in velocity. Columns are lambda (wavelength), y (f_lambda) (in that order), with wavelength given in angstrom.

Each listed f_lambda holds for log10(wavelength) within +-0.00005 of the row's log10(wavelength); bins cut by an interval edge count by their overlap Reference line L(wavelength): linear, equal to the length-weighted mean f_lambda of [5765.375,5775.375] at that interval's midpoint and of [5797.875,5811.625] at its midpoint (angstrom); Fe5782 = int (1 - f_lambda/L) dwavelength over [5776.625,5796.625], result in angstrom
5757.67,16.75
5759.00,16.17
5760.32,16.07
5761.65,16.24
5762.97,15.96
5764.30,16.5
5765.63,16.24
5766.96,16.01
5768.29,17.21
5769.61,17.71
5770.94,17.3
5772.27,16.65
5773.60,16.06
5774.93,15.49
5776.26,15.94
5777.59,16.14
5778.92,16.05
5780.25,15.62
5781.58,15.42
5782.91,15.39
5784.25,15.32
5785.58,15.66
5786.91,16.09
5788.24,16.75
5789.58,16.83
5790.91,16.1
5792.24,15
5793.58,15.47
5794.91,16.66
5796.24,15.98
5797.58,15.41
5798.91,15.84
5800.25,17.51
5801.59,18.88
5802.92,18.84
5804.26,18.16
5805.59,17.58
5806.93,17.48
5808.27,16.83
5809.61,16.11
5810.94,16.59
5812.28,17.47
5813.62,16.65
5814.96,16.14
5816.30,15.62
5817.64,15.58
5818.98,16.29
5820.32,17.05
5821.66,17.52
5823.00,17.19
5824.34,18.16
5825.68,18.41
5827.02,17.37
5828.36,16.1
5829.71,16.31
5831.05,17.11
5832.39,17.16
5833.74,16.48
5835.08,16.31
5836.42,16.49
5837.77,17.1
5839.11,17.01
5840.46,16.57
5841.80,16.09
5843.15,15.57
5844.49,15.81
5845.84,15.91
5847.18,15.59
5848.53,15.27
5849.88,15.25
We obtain 1.3 angstrom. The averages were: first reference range 16.6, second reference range 17.3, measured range 15.9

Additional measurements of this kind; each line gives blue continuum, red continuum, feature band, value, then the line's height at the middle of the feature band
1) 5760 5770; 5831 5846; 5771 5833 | -0.4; 16.5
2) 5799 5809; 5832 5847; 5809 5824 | 0.6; 17.3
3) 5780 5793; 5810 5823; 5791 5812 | -0.8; 16.2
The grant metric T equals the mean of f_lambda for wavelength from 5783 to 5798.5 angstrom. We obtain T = 15.9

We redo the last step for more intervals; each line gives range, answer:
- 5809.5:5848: 16.6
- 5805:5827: 16.9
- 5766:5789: 16.2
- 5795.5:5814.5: 17.1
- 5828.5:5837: 16.6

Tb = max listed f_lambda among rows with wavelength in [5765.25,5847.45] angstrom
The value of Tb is 18.88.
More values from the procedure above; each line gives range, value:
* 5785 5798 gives 16.83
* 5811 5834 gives 18.41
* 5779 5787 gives 16.09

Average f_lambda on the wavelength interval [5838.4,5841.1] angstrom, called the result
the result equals 16.8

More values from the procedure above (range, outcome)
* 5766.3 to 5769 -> 16.7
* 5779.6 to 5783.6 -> 15.5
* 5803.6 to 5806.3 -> 17.9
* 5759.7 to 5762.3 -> 16.1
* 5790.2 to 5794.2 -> 15.5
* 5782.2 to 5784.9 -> 15.3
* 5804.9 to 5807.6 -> 17.6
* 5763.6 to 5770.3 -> 16.7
